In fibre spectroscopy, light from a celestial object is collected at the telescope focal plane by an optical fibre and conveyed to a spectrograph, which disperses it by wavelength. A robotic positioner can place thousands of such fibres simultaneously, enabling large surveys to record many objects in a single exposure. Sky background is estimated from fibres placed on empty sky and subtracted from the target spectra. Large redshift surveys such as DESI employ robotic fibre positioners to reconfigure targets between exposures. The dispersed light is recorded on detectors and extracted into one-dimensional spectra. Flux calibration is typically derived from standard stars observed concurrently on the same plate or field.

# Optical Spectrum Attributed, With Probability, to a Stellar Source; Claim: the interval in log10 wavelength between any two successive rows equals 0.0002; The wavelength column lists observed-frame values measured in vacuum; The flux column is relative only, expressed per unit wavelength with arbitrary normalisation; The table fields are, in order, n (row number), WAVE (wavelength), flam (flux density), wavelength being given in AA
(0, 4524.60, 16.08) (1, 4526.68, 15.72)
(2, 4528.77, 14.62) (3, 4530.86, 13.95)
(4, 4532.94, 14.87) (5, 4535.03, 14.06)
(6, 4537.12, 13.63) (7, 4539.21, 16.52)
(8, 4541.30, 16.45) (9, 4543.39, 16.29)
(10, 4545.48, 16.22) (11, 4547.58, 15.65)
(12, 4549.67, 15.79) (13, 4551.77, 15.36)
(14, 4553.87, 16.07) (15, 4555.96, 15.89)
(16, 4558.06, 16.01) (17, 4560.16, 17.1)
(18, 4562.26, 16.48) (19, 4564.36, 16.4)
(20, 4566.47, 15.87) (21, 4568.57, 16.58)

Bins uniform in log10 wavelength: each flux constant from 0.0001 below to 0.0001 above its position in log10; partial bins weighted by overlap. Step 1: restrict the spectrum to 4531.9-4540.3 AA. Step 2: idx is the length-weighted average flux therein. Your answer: 14.8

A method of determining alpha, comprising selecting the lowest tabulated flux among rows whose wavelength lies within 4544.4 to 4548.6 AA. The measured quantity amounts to 15.65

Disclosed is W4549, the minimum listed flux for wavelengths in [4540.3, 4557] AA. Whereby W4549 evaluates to 15.36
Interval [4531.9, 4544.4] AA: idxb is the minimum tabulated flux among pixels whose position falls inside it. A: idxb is 13.63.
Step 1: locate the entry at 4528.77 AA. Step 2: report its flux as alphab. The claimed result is 14.62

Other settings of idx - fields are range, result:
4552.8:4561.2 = 16.3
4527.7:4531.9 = 14.3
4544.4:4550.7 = 15.9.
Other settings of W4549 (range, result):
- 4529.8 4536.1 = 13.95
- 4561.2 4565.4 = 16.4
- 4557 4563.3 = 16.01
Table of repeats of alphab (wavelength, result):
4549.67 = 15.79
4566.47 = 15.87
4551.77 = 15.36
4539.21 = 16.52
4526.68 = 15.72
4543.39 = 16.29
